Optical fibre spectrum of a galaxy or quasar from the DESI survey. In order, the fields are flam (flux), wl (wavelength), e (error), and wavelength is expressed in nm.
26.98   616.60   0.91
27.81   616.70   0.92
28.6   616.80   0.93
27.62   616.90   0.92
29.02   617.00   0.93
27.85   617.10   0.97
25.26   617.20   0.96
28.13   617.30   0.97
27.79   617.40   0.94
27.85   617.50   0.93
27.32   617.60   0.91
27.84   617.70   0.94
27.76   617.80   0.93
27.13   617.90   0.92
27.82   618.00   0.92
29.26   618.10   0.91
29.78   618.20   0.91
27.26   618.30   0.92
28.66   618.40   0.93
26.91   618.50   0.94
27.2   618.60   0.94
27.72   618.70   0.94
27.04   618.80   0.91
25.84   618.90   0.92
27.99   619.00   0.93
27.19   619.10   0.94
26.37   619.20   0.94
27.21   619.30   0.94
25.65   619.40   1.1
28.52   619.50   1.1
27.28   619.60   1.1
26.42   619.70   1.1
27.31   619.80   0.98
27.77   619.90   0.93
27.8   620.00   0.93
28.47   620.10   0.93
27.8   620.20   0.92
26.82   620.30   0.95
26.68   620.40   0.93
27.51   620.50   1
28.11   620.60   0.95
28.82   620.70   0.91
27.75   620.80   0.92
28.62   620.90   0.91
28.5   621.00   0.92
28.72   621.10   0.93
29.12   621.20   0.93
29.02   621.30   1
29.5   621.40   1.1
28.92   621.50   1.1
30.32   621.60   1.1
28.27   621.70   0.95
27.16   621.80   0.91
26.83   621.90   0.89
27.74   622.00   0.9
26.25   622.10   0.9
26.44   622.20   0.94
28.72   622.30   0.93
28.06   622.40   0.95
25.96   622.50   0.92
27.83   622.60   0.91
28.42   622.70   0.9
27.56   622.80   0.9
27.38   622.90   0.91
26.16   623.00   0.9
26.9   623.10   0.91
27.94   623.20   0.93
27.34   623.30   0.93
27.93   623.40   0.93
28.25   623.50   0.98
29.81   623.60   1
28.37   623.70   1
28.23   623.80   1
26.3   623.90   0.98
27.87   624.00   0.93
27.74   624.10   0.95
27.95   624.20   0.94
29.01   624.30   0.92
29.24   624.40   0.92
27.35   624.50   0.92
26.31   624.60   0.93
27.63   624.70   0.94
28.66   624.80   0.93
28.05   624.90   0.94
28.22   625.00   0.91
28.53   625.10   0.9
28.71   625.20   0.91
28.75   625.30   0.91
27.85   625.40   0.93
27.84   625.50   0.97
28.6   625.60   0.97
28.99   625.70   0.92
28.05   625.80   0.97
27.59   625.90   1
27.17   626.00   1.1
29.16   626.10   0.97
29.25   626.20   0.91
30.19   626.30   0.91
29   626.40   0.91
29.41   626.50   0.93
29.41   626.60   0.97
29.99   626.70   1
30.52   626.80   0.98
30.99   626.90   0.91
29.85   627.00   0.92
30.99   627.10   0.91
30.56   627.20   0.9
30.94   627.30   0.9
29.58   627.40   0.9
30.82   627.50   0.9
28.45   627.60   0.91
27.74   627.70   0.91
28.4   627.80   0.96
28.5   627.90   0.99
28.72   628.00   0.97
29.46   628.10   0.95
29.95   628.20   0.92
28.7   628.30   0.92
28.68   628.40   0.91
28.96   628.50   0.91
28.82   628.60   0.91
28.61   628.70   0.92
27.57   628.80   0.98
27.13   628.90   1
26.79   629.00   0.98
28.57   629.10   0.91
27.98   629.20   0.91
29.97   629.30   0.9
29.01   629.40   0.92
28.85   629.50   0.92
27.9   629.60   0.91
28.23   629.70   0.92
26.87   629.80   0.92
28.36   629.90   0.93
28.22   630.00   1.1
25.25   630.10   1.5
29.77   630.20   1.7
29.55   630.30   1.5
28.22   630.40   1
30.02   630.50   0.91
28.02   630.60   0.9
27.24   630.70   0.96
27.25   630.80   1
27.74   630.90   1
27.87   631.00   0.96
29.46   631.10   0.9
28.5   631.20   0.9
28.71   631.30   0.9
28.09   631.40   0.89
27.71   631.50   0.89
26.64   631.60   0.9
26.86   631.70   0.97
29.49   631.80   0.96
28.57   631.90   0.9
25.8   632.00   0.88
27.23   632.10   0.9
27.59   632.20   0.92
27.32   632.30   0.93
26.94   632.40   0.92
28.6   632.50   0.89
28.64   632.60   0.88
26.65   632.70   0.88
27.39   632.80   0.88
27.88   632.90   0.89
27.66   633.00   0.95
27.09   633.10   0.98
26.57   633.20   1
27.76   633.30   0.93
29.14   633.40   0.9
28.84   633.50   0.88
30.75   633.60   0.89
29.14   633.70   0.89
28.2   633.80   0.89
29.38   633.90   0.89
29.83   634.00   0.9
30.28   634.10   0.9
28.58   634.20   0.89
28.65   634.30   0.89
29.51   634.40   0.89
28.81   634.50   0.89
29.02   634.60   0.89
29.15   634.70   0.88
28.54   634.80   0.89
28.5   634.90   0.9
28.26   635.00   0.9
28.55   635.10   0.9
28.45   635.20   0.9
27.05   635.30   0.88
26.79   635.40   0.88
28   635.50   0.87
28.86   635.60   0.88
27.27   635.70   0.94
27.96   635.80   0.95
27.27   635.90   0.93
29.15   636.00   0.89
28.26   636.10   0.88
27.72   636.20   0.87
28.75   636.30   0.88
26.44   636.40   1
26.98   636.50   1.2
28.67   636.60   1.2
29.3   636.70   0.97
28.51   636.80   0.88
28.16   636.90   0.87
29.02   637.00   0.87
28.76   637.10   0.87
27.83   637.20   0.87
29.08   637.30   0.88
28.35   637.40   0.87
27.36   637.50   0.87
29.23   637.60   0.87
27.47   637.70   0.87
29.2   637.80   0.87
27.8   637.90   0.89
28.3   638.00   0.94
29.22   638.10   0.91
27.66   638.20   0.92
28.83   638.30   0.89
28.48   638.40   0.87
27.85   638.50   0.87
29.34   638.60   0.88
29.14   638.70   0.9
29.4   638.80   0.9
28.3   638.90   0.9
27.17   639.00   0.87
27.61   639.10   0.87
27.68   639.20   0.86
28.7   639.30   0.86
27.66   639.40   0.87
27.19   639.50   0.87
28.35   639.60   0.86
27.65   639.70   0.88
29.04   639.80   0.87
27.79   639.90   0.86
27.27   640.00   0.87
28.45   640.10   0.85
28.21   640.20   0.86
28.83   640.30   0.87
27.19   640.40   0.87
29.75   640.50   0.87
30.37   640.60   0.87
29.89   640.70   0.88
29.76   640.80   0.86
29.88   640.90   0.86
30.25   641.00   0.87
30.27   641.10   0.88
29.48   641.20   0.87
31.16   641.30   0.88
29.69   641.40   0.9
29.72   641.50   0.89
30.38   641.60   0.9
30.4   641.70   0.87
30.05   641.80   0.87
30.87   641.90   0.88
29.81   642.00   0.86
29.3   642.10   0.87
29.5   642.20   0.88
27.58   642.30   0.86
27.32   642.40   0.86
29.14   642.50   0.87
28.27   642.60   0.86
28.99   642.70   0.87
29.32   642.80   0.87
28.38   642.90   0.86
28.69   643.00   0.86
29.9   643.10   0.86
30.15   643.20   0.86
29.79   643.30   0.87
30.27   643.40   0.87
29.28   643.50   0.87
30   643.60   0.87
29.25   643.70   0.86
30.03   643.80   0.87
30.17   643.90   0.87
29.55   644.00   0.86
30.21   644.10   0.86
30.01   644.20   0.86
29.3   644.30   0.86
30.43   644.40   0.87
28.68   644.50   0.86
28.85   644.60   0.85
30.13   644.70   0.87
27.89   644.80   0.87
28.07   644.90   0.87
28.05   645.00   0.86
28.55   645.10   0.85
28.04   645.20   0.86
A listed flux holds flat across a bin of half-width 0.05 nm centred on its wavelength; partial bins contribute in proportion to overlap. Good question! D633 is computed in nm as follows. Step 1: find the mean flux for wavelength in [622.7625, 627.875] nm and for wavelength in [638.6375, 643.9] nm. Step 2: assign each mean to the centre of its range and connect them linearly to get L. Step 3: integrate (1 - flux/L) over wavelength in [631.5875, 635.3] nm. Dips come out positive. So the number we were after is 0.07 nm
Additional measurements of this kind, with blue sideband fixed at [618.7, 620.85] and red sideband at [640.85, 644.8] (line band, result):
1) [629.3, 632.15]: 0.033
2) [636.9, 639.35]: 0.061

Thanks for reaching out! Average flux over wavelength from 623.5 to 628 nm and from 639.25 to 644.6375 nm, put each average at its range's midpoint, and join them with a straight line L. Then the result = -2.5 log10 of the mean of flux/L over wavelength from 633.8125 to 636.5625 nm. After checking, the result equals 0.03 mag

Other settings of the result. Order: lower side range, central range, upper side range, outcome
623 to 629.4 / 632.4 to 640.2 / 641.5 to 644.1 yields 0.03 mag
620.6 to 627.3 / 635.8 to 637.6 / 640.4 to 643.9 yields 0.04 mag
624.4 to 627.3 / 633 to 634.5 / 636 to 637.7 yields -0.01 mag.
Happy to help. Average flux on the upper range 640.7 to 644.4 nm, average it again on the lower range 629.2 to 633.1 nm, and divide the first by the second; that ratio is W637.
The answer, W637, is 1.06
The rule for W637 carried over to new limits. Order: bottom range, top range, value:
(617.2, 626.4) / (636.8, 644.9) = 1.04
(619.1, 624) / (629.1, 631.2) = 1.02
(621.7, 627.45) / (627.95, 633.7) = 0.99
